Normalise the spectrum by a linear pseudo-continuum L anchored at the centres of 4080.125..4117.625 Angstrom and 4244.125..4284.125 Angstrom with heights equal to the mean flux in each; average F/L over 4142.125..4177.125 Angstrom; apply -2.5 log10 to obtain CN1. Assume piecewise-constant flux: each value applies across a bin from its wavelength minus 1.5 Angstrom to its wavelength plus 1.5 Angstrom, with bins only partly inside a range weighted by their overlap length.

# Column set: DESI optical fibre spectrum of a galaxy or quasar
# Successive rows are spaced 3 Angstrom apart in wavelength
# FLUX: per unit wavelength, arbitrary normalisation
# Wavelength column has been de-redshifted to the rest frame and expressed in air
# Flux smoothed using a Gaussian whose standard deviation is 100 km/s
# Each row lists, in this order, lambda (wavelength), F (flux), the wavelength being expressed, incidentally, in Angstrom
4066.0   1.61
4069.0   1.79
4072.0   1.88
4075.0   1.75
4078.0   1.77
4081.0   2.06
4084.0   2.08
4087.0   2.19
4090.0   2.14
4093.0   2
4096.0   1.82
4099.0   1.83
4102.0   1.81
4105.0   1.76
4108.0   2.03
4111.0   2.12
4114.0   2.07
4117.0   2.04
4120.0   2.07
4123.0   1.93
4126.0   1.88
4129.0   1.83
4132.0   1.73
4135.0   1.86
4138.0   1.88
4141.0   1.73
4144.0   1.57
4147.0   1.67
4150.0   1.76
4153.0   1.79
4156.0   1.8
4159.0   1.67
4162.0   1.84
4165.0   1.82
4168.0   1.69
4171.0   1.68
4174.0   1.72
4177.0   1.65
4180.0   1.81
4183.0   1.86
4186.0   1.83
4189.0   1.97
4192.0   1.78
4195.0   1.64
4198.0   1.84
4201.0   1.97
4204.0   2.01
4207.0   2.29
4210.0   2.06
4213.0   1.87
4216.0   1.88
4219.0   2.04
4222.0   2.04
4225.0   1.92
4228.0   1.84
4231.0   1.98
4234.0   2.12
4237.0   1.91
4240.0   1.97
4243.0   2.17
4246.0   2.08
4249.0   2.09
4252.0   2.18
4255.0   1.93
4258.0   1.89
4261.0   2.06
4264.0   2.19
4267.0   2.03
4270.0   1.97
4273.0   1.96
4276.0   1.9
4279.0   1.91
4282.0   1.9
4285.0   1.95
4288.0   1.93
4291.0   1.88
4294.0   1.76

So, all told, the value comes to 0.16 mag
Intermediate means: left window 1.99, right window 2.01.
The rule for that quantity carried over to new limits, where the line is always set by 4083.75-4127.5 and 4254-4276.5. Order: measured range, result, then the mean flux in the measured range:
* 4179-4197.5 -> 0.099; 1.82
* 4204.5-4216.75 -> -0.022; 2.03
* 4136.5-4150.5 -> 0.156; 1.72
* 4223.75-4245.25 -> 0.001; 1.99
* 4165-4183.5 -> 0.148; 1.74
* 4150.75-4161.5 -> 0.130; 1.76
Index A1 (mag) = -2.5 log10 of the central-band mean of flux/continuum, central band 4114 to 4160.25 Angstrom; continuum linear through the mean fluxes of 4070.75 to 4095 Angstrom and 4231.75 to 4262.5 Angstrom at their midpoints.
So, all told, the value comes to 0.10 mag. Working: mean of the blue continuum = 1.98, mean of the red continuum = 2.04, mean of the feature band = 1.82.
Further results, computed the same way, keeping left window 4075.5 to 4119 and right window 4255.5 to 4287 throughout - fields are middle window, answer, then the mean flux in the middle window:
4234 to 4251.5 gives -0.05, 2.06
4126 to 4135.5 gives 0.09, 1.81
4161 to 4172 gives 0.13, 1.76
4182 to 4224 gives 0.02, 1.93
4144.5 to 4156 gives 0.14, 1.73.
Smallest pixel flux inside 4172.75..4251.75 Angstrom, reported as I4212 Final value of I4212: 1.64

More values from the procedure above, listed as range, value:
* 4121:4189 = 1.57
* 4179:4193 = 1.78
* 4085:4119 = 1.76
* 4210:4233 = 1.84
